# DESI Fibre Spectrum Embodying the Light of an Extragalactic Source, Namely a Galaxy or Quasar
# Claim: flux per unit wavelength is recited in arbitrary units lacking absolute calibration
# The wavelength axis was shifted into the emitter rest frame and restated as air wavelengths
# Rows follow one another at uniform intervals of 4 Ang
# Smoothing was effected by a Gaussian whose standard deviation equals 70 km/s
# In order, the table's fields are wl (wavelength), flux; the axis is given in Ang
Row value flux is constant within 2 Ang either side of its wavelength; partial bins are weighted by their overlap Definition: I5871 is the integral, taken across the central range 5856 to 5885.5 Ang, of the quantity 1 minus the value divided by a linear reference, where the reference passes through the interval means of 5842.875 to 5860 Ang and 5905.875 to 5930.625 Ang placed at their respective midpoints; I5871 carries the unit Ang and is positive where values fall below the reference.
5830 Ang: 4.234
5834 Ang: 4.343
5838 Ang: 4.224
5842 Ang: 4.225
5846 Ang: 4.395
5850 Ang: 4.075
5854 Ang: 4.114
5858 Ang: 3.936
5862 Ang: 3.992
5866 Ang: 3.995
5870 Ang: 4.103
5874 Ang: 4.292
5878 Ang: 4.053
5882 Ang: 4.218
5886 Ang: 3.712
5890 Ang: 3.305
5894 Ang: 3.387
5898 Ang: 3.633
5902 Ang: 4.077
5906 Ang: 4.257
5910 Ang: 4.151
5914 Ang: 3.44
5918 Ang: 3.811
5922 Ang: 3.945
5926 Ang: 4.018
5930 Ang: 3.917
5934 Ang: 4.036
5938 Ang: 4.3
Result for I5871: 0.0 Ang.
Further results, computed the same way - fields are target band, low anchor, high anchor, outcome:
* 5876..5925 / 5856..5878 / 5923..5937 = 2.40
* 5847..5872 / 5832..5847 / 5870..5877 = 1.12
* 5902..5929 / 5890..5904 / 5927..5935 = -0.90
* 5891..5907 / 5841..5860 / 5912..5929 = 0.54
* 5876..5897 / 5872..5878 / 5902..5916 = 2.04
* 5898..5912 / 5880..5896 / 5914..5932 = -1.22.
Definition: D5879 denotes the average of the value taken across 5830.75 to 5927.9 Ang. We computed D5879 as 3.99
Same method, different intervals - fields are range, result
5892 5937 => 3.89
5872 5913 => 3.9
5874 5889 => 3.99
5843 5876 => 4.12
